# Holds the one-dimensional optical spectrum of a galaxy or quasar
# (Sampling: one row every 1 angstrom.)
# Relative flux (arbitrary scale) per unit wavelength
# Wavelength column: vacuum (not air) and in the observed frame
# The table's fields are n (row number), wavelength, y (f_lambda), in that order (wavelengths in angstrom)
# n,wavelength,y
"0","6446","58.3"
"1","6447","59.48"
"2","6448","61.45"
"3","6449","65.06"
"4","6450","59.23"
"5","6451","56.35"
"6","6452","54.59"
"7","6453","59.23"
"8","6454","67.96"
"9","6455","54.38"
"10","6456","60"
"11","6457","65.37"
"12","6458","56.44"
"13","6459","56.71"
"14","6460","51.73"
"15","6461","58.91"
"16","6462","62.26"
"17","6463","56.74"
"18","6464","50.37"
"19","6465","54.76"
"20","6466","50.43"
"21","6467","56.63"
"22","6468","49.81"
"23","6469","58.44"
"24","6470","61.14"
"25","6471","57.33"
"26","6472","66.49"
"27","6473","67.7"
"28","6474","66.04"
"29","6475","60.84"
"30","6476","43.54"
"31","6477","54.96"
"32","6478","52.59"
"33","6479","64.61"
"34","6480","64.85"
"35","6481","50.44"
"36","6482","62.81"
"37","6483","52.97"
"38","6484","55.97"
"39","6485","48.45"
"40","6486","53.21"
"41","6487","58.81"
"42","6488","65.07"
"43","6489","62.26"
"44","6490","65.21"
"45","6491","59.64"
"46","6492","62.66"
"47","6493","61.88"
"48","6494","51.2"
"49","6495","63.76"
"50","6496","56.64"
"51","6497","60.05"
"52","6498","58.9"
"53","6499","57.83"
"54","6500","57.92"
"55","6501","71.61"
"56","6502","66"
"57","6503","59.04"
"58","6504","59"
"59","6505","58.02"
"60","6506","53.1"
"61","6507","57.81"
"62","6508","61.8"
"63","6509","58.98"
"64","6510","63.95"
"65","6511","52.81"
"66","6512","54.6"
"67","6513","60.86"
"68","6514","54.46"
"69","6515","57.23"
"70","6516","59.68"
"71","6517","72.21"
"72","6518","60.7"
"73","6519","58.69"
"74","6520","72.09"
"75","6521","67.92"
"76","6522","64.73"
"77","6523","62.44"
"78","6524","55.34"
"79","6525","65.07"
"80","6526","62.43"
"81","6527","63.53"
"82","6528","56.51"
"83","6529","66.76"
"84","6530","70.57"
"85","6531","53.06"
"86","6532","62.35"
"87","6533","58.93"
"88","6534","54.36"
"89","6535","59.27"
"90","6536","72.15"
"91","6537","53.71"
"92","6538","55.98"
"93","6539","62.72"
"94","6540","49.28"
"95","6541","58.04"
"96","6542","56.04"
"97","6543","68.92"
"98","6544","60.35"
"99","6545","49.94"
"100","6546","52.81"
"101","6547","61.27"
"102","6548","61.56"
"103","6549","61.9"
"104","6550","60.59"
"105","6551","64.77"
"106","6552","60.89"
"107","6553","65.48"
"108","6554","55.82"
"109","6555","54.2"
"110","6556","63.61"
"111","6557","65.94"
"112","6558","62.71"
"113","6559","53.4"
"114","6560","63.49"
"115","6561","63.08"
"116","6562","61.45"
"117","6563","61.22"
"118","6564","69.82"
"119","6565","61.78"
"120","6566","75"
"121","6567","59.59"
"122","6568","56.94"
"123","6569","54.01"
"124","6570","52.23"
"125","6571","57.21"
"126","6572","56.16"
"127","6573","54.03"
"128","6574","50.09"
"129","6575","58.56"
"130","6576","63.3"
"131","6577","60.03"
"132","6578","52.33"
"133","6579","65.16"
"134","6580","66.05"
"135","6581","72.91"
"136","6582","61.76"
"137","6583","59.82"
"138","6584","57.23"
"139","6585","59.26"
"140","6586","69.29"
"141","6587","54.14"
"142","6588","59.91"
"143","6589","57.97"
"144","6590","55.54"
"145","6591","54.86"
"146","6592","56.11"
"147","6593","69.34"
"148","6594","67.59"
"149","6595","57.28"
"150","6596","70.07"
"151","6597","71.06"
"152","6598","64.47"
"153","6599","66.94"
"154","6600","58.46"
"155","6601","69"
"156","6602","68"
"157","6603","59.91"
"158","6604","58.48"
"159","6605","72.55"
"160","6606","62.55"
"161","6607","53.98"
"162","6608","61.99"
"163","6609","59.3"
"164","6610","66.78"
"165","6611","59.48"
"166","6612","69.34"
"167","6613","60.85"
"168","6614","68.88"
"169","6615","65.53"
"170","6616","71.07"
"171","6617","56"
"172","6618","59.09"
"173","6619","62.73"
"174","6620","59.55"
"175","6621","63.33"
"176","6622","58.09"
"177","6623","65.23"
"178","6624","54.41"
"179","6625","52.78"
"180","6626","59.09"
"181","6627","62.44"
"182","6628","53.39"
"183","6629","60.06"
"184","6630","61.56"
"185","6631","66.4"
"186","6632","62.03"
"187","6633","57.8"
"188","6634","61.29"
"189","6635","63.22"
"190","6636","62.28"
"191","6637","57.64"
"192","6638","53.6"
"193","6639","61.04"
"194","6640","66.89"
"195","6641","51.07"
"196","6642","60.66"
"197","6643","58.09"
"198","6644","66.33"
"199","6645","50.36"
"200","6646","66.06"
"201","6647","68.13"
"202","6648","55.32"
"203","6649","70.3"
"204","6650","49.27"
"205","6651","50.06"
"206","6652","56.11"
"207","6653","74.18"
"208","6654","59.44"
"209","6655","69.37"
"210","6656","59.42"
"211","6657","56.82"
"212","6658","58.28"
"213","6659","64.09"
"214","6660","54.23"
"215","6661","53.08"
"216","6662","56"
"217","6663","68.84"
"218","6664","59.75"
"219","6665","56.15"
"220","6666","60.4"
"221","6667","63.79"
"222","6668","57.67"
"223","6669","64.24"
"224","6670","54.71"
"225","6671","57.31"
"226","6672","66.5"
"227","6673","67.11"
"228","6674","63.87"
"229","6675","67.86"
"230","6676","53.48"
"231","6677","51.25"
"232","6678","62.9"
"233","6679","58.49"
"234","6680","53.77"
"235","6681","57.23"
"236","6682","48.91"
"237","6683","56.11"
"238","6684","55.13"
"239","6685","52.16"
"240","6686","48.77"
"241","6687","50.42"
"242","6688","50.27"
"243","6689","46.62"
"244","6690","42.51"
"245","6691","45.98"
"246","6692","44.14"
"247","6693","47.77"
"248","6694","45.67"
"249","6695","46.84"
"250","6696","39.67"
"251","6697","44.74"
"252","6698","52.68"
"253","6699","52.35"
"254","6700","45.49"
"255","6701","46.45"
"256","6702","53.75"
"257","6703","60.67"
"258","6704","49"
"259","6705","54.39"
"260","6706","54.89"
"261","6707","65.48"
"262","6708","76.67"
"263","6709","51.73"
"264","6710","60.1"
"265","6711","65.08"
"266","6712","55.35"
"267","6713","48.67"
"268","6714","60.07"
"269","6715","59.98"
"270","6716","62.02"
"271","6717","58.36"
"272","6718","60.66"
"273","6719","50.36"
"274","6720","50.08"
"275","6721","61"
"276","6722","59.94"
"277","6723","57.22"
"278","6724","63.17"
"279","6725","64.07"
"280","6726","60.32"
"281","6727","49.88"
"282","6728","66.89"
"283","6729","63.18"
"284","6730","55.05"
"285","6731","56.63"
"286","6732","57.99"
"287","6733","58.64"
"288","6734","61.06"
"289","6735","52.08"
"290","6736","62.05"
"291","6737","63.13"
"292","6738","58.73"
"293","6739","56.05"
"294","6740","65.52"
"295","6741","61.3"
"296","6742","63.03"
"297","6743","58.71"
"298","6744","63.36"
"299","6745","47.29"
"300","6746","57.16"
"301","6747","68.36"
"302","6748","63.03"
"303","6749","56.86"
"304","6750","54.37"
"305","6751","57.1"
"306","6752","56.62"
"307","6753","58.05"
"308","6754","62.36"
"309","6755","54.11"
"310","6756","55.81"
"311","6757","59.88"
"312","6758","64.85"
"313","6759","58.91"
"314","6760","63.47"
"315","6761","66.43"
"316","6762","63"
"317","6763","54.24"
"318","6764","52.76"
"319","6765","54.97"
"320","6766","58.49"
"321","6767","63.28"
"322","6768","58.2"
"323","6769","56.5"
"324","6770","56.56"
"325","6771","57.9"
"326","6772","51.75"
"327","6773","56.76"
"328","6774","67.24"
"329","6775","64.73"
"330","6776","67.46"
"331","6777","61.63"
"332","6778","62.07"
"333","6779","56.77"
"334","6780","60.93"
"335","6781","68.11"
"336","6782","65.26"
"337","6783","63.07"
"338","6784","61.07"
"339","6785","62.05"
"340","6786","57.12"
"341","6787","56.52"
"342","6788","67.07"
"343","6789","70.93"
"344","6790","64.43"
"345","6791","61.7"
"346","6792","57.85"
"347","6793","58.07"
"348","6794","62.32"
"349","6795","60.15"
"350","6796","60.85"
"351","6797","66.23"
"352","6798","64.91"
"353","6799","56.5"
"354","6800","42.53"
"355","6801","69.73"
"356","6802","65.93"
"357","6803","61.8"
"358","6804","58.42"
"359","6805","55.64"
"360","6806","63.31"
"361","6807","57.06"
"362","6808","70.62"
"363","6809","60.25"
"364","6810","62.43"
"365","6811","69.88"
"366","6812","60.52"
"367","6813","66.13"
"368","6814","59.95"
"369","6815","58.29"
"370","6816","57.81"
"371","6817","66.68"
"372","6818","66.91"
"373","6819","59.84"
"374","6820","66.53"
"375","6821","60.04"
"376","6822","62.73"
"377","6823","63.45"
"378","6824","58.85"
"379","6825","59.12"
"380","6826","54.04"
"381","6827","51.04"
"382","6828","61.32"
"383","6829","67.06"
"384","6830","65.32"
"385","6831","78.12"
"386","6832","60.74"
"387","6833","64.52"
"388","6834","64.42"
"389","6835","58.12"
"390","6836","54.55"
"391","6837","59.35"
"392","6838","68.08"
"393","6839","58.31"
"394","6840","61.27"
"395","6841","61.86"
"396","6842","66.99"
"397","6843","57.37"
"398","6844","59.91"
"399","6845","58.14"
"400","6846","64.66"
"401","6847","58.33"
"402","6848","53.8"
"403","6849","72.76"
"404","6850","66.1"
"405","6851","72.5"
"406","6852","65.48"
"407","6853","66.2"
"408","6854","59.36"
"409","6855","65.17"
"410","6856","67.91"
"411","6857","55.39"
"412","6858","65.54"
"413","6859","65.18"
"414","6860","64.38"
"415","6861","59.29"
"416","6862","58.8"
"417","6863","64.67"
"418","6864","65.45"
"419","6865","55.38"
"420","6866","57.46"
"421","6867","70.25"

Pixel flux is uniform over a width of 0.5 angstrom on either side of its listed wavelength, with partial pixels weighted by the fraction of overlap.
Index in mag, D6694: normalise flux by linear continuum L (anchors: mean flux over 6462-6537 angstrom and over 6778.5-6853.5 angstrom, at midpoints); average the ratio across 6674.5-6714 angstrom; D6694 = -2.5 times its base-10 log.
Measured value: 0.15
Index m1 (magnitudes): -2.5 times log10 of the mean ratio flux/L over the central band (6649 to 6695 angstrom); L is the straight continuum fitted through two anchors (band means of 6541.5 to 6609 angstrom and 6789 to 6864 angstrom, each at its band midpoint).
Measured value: 0.09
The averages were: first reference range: 61.1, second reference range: 62.2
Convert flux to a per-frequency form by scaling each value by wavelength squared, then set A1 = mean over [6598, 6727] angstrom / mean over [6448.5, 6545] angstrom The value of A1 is 1.03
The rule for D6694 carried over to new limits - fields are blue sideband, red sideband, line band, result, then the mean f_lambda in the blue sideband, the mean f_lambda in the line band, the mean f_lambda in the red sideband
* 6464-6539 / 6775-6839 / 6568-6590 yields 0.02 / 59.6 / 59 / 62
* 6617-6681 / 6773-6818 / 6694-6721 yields 0.11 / 59.9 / 54.8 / 62.1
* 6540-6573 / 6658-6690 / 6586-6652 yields -0.05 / 60.1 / 61.2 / 57.2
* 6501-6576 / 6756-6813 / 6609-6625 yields -0.03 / 60.2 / 62.3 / 61.1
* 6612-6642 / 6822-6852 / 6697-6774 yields 0.06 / 60.7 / 58.2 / 62.1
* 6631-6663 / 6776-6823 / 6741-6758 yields 0.05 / 60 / 58.8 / 62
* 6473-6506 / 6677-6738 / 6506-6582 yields -0.04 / 59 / 60.4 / 55.1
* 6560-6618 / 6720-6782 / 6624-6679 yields 0.02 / 61.8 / 60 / 59.6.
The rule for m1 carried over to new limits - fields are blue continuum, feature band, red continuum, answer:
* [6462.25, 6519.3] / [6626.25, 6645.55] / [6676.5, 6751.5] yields -0.06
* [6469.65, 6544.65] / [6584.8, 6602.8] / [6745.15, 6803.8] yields -0.05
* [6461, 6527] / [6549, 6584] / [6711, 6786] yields -0.02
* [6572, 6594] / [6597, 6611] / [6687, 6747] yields -0.07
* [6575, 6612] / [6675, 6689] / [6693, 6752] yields 0.09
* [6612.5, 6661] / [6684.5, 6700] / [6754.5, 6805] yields 0.27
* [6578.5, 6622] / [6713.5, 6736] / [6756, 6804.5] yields 0.05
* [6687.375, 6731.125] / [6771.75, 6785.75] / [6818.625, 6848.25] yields -0.07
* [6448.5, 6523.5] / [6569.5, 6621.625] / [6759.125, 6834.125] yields -0.03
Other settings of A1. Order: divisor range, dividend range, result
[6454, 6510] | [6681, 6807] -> 1.07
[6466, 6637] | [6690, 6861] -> 1.06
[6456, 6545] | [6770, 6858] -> 1.15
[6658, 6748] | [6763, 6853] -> 1.12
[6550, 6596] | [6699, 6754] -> 1.01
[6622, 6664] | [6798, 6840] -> 1.08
